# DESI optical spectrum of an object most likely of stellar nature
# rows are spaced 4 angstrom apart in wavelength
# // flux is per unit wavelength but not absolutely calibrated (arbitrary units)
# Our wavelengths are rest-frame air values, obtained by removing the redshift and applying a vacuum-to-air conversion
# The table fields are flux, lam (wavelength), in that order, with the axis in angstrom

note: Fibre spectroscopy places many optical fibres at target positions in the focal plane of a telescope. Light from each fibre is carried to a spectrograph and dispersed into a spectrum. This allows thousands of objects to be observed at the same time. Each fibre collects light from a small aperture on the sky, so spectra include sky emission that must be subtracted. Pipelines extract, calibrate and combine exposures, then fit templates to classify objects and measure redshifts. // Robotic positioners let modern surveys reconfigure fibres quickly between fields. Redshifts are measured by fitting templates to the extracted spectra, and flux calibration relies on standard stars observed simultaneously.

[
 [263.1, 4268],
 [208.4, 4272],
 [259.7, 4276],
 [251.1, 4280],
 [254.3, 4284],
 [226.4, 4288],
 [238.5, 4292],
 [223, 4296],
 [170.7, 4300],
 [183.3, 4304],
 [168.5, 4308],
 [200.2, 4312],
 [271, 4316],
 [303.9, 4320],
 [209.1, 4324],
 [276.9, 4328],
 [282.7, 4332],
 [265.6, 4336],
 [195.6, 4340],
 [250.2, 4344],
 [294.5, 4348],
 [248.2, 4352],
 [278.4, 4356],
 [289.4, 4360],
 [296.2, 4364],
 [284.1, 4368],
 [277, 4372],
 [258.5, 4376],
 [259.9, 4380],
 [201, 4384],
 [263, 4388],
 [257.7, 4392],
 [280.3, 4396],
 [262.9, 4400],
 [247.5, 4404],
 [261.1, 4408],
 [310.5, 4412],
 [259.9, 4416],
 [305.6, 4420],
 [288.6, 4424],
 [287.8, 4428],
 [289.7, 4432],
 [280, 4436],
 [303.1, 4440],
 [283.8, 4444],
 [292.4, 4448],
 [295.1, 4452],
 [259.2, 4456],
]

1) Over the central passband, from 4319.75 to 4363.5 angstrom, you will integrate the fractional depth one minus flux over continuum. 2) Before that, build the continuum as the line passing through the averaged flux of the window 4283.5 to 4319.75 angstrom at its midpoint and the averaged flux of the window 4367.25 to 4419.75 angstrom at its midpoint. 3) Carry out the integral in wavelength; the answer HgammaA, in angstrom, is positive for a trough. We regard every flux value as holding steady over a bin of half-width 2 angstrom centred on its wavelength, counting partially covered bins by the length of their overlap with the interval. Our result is -4.5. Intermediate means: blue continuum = 218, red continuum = 264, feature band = 263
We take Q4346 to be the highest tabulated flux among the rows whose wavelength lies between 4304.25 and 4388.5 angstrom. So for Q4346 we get 303.9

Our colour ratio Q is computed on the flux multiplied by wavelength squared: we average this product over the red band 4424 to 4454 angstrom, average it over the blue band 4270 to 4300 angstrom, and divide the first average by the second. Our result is 1.34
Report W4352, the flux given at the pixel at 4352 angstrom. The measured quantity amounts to 248.2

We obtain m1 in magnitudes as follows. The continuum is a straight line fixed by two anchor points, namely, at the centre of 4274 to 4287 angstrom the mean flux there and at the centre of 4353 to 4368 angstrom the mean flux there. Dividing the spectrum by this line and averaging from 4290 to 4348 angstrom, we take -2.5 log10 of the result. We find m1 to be 0.15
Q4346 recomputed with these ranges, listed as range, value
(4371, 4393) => 277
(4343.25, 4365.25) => 296.2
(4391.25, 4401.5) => 280.3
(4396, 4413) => 310.5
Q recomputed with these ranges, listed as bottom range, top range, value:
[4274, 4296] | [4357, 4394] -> 1.13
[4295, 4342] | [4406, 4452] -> 1.32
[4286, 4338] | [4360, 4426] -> 1.21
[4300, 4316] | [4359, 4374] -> 1.52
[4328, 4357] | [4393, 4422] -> 1.09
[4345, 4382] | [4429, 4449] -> 1.09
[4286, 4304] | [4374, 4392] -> 1.22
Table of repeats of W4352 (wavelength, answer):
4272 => 208.4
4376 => 258.5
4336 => 265.6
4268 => 263.1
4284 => 254.3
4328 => 276.9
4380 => 259.9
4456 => 259.2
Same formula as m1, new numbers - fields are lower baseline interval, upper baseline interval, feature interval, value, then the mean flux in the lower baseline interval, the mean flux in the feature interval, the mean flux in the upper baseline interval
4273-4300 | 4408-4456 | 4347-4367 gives -0.079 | 236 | 281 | 288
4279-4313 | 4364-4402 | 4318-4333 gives -0.167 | 212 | 267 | 262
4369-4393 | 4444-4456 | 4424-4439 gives -0.037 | 254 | 287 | 286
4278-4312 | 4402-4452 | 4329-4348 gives -0.079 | 214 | 255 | 285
